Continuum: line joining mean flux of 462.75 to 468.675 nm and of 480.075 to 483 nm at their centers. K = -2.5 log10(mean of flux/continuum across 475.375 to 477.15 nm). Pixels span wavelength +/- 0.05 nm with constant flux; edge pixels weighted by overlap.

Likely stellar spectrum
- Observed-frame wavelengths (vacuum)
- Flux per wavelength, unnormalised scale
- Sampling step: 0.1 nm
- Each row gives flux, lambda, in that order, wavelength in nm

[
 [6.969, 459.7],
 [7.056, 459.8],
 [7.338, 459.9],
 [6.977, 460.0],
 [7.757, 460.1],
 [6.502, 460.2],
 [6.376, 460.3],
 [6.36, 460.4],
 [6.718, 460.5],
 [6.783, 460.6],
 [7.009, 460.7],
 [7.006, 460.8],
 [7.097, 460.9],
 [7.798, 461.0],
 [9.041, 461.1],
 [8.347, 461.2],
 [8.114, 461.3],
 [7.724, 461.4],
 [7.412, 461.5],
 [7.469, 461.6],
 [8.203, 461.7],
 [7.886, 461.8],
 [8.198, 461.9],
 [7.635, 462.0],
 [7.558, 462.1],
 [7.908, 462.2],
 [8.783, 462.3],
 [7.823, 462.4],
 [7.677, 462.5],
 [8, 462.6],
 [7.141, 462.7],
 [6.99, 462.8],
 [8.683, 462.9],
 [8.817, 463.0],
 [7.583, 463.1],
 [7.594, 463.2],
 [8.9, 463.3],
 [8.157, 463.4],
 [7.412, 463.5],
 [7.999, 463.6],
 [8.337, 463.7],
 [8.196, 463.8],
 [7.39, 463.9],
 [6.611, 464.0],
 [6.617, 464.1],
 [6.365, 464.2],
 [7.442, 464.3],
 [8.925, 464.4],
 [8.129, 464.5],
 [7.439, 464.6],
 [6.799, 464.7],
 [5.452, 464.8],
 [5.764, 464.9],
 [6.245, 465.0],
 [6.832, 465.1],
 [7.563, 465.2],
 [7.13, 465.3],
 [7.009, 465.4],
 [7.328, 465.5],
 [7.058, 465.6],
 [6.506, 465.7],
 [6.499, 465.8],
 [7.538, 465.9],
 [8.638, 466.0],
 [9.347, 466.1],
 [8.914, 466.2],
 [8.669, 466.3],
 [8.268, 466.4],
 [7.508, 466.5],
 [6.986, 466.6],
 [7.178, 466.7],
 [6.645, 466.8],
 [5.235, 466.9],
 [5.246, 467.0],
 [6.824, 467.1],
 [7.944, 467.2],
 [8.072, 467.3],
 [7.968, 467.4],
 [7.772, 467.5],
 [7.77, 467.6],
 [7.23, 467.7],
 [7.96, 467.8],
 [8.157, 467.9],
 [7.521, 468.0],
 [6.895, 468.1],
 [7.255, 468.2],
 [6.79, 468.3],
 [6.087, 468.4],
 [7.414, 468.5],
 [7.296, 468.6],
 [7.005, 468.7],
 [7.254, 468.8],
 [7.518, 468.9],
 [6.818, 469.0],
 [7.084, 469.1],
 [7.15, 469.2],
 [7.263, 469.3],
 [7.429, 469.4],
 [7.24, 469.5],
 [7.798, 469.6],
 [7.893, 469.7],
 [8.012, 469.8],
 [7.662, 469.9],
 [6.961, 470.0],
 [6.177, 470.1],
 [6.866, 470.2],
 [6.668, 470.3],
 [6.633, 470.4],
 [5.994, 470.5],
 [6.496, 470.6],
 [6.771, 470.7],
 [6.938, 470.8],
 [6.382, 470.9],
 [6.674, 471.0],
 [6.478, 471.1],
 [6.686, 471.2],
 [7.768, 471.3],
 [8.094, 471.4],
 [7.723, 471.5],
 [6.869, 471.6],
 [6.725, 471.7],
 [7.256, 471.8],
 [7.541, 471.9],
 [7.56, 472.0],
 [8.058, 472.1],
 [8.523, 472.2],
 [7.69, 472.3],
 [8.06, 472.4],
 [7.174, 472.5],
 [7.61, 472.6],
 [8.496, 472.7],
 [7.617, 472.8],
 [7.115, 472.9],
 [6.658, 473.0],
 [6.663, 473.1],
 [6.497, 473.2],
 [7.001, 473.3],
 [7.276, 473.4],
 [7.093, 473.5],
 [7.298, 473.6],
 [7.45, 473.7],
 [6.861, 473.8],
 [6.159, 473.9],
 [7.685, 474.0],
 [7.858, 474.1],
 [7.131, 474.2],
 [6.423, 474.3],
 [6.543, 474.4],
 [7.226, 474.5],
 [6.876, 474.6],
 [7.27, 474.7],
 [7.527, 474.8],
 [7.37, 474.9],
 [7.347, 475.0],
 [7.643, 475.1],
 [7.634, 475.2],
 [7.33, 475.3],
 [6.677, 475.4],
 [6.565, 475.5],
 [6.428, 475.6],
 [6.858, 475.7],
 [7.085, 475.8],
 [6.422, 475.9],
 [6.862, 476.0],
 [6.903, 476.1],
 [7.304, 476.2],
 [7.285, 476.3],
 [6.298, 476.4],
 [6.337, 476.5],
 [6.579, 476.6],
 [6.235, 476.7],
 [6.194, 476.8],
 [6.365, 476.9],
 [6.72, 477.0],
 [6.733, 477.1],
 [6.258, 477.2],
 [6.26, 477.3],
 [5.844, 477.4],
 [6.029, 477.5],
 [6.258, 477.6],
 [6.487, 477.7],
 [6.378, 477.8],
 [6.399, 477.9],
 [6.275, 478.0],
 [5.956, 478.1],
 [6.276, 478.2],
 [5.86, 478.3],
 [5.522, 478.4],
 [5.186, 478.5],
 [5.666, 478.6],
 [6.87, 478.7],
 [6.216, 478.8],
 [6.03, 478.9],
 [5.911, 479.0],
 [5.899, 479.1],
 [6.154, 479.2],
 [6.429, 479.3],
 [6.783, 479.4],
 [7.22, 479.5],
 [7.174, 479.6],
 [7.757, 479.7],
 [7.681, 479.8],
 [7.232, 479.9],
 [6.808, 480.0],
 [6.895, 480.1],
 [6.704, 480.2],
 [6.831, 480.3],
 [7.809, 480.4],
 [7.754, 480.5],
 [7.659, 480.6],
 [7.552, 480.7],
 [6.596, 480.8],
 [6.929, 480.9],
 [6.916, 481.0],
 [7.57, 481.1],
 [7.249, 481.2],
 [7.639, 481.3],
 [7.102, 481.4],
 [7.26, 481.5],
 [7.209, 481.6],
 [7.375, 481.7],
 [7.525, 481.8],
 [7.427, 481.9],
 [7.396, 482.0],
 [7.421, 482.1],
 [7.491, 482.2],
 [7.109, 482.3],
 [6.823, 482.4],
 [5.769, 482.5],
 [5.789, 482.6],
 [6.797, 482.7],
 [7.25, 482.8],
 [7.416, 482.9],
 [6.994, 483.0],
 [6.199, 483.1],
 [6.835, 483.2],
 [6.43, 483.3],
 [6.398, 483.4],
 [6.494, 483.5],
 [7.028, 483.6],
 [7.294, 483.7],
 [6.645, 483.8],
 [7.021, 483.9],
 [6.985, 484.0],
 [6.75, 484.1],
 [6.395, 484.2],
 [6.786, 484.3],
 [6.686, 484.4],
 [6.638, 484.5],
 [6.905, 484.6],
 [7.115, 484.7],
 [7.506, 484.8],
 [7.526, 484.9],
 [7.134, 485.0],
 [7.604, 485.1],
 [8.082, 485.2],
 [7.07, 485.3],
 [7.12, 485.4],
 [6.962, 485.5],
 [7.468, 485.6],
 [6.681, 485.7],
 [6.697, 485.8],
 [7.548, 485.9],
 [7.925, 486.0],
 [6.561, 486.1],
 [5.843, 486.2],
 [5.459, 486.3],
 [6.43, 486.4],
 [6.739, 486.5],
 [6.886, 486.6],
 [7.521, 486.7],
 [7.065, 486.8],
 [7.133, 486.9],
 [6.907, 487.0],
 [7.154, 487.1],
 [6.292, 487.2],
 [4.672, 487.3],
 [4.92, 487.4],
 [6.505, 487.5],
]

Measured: 0.09 mag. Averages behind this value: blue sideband 7.4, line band 6.66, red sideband 7.15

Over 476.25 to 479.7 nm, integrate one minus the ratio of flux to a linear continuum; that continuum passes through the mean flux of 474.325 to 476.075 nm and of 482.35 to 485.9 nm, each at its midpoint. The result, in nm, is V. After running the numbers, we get 0.33 nm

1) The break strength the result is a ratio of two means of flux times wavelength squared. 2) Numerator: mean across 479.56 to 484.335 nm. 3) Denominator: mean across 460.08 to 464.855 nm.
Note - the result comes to 1.01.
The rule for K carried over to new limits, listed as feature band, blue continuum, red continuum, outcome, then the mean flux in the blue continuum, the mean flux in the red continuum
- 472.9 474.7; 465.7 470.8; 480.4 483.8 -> 0.03 mag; 7.28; 7.06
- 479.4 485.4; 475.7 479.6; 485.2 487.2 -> -0.06 mag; 6.37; 6.92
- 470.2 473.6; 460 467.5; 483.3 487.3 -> 0.01 mag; 7.47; 6.9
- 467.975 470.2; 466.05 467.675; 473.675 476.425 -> 0.03 mag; 7.52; 7.04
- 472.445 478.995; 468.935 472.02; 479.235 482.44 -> 0.06 mag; 7.08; 7.23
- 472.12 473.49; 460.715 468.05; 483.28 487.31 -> -0.02 mag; 7.56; 6.89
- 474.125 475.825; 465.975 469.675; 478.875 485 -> 0.02 mag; 7.4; 6.97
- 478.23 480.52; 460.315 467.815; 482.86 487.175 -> 0.07 mag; 7.5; 6.93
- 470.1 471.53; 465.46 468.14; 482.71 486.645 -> 0.08 mag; 7.47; 6.91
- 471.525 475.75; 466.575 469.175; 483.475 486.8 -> -0.02 mag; 7.15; 6.96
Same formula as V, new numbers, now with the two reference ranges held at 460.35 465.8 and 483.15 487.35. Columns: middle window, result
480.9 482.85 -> -0.04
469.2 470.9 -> 0.06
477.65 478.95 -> 0.18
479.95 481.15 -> -0.03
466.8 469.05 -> 0.06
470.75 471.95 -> 0.03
